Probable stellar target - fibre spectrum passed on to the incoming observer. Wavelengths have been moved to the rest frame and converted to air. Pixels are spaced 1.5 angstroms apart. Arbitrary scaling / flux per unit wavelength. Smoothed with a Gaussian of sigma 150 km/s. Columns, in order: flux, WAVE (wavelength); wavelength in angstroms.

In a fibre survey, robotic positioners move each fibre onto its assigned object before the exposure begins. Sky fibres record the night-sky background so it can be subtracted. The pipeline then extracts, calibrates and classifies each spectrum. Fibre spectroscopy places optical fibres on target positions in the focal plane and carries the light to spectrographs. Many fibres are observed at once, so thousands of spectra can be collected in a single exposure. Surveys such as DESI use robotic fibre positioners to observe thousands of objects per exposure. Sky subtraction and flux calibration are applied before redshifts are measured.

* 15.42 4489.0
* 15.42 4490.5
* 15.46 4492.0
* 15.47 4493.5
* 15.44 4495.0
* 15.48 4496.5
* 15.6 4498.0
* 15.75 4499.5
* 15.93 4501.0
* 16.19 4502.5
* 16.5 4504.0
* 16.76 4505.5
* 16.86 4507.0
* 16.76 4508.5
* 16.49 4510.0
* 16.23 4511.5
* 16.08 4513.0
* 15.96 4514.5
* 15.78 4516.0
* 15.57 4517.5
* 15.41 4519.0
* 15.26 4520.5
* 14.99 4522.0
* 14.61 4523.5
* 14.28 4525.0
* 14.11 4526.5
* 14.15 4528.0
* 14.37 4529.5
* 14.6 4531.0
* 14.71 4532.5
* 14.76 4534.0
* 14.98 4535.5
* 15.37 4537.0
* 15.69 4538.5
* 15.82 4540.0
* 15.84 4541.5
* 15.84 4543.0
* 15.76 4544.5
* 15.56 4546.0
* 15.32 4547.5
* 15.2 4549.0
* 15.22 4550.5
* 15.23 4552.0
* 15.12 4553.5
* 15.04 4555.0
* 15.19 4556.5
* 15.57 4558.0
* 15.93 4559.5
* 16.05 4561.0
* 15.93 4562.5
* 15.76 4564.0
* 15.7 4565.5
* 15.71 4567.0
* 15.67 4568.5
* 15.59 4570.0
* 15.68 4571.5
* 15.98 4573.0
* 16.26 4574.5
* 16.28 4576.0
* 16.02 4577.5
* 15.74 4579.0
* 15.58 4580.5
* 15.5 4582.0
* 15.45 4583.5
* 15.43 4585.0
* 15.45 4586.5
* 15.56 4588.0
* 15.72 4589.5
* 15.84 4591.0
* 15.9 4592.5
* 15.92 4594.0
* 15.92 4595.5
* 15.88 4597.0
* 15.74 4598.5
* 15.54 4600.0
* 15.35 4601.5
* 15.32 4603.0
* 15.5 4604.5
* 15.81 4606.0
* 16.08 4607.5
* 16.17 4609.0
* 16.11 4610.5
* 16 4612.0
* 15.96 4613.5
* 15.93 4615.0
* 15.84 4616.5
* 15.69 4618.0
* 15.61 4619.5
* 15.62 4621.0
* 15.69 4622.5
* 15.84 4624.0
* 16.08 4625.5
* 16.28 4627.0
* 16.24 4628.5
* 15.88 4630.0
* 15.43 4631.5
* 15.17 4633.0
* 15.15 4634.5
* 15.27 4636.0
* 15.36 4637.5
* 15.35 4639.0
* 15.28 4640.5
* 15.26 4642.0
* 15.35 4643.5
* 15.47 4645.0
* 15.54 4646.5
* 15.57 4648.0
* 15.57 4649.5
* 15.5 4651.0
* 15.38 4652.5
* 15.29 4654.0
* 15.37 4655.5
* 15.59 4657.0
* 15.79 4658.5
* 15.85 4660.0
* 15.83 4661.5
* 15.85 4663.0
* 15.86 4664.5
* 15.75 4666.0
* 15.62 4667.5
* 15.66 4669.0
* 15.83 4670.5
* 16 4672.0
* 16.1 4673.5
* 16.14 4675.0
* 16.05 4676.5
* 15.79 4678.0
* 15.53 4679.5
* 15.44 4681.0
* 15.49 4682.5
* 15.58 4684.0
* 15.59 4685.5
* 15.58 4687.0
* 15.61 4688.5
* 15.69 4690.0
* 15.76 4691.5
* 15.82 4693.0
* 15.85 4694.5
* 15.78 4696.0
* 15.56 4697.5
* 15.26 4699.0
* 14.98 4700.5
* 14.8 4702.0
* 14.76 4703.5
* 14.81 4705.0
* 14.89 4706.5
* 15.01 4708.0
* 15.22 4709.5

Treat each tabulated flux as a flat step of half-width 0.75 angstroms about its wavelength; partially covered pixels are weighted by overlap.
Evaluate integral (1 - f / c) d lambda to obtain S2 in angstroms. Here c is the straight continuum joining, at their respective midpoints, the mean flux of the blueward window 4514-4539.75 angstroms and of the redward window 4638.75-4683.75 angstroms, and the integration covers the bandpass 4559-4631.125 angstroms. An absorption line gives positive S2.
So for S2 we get -2.30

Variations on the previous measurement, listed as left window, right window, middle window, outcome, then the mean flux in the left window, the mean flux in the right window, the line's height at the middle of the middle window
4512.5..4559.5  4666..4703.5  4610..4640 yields -0.5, 15.2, 15.6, 15.5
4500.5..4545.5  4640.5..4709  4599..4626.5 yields -0.4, 15.5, 15.5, 15.5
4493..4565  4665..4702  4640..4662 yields 0.2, 15.5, 15.7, 15.6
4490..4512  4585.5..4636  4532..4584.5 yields 1.0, 16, 15.8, 15.9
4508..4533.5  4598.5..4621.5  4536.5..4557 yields -0.1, 15.2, 15.8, 15.4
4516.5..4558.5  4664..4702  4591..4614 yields -0.7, 15.1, 15.7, 15.4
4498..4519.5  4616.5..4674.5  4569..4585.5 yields 0.1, 16.2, 15.6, 15.9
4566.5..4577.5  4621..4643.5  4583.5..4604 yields 0.2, 15.9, 15.6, 15.8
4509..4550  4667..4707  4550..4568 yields -0.2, 15.3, 15.6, 15.3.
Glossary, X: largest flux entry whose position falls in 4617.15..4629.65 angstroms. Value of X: 16.28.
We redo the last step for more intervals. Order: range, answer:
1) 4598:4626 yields 16.17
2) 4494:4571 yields 16.86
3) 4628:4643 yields 16.24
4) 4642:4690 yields 16.14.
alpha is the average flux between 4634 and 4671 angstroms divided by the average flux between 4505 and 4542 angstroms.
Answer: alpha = 1.01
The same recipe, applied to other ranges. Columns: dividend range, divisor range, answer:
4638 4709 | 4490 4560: 1.00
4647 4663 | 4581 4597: 0.99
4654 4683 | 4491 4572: 1.01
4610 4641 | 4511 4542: 1.04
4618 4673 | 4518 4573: 1.02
